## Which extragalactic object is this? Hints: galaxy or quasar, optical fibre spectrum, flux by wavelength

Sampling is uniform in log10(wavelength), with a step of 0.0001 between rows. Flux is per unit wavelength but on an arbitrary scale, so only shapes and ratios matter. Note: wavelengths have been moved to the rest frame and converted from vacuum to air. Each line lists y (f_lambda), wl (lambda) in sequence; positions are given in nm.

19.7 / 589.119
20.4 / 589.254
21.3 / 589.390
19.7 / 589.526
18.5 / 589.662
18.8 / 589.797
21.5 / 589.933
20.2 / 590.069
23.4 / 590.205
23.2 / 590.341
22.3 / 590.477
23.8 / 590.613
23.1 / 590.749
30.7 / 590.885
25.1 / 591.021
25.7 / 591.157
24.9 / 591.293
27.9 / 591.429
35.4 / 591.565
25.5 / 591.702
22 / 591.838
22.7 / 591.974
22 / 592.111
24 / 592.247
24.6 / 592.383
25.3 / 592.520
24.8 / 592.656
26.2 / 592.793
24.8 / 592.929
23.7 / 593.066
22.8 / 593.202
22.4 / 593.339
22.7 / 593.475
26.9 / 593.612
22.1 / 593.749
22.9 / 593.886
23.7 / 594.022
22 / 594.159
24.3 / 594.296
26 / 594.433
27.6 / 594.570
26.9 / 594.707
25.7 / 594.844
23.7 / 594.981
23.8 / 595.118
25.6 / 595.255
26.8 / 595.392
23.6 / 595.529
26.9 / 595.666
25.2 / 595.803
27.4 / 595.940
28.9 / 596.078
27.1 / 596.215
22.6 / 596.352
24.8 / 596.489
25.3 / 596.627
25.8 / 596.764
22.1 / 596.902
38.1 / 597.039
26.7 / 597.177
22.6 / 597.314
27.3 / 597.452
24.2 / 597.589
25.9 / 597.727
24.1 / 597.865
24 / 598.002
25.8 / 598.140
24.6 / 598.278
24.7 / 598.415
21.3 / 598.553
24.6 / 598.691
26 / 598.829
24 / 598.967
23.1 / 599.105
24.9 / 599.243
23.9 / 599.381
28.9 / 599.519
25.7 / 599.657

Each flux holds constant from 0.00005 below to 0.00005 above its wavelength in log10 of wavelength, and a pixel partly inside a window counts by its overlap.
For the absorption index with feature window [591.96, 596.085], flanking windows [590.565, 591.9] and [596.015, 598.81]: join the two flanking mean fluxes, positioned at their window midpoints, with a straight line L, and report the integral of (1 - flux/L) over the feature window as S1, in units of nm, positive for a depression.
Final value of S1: 0.22 nm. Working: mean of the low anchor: 26.5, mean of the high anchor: 25.5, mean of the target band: 24.7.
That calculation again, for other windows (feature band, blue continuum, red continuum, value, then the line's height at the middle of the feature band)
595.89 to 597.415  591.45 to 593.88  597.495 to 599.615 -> -0.11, 24.7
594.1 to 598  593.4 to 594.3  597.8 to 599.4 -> -0.31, 23.8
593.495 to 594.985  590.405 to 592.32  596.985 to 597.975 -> 0.07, 26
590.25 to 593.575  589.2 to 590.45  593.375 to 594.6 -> -0.36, 22.5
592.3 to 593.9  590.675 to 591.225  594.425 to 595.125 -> 0.11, 25.9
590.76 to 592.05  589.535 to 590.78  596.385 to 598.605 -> -0.25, 22.2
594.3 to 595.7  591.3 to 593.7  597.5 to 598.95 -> -0.05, 24.7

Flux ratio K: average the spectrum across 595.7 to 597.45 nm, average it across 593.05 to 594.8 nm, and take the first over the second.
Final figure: 1.09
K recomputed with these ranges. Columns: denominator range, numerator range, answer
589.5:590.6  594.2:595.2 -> 1.20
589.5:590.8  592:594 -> 1.11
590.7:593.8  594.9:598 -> 1.03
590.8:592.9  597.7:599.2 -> 0.95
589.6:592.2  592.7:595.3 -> 1.01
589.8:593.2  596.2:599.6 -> 1.03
